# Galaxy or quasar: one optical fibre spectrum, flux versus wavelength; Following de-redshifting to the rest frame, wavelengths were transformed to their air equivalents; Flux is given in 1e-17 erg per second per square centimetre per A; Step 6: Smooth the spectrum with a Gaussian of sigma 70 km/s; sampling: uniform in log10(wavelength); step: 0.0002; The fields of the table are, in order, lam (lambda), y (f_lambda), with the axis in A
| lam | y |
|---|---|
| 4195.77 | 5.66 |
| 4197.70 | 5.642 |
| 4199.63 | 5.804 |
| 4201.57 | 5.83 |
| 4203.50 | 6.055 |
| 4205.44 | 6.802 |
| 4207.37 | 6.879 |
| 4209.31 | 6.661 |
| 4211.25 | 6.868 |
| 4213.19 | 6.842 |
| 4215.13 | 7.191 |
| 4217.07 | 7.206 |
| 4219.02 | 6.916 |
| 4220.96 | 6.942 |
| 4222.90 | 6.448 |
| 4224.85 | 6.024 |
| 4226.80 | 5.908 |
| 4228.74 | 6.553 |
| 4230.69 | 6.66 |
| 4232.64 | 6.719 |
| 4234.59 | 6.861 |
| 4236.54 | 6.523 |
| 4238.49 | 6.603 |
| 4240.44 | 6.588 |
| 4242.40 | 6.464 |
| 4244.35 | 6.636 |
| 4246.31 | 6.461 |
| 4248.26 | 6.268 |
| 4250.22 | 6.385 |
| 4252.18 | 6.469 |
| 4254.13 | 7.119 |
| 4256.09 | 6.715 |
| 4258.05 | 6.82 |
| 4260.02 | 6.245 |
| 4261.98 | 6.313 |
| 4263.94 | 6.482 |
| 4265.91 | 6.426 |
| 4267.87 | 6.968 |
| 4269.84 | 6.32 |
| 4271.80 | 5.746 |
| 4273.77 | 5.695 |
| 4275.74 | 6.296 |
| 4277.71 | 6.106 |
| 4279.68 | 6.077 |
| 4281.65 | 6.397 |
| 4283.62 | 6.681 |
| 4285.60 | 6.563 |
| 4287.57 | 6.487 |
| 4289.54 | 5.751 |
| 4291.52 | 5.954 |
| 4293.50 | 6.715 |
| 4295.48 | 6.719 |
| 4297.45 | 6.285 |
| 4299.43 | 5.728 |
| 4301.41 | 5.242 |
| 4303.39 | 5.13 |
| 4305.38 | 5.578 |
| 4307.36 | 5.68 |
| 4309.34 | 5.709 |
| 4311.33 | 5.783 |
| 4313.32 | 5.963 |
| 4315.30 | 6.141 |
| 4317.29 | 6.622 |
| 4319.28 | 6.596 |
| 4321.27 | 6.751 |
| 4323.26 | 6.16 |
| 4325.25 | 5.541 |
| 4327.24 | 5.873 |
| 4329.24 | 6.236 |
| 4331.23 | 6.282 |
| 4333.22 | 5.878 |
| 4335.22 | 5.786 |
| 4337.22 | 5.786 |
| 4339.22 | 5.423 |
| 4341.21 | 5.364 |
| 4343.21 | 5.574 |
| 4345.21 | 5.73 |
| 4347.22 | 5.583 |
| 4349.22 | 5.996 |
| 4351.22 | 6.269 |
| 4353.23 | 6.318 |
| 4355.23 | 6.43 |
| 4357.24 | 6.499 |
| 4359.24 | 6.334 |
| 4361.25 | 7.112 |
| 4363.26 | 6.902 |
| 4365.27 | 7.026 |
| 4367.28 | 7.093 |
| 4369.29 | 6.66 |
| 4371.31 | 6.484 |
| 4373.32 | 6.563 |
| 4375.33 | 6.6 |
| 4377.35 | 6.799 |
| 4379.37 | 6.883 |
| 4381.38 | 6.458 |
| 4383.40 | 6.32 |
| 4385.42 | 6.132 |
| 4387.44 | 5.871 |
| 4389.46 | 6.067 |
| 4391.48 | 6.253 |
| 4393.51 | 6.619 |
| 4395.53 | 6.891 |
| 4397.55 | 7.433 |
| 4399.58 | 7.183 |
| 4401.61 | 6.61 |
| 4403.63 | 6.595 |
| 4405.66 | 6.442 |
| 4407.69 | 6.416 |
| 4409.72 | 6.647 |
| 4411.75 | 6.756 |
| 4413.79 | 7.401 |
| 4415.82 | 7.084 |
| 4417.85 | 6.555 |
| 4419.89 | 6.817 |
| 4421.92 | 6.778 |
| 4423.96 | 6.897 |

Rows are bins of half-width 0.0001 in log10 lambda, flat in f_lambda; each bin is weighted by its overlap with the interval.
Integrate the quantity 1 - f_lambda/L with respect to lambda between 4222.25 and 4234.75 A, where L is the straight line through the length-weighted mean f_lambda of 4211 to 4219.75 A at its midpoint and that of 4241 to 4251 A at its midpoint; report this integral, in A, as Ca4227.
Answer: 0.6 A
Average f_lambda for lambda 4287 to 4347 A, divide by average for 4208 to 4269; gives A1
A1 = 0.9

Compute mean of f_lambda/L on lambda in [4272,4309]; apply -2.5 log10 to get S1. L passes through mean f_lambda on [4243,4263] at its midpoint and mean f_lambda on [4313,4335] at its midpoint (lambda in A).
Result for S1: 0.05 mag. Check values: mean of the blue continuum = 6.54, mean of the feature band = 6.05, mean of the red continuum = 6.18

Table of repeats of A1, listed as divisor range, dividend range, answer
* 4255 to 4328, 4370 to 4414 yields 1.07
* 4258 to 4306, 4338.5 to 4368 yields 1.01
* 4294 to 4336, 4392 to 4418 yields 1.14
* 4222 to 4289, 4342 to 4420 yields 1.02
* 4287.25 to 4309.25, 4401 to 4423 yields 1.14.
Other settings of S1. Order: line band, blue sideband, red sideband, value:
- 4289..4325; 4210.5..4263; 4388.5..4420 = 0.111 mag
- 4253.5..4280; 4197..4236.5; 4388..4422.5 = 0.036 mag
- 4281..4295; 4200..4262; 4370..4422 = 0.039 mag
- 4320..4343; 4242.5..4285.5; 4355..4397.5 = 0.106 mag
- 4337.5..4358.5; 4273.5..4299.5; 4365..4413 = 0.098 mag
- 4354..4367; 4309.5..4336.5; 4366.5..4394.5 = -0.064 mag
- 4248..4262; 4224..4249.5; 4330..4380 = -0.019 mag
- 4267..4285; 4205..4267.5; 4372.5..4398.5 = 0.058 mag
